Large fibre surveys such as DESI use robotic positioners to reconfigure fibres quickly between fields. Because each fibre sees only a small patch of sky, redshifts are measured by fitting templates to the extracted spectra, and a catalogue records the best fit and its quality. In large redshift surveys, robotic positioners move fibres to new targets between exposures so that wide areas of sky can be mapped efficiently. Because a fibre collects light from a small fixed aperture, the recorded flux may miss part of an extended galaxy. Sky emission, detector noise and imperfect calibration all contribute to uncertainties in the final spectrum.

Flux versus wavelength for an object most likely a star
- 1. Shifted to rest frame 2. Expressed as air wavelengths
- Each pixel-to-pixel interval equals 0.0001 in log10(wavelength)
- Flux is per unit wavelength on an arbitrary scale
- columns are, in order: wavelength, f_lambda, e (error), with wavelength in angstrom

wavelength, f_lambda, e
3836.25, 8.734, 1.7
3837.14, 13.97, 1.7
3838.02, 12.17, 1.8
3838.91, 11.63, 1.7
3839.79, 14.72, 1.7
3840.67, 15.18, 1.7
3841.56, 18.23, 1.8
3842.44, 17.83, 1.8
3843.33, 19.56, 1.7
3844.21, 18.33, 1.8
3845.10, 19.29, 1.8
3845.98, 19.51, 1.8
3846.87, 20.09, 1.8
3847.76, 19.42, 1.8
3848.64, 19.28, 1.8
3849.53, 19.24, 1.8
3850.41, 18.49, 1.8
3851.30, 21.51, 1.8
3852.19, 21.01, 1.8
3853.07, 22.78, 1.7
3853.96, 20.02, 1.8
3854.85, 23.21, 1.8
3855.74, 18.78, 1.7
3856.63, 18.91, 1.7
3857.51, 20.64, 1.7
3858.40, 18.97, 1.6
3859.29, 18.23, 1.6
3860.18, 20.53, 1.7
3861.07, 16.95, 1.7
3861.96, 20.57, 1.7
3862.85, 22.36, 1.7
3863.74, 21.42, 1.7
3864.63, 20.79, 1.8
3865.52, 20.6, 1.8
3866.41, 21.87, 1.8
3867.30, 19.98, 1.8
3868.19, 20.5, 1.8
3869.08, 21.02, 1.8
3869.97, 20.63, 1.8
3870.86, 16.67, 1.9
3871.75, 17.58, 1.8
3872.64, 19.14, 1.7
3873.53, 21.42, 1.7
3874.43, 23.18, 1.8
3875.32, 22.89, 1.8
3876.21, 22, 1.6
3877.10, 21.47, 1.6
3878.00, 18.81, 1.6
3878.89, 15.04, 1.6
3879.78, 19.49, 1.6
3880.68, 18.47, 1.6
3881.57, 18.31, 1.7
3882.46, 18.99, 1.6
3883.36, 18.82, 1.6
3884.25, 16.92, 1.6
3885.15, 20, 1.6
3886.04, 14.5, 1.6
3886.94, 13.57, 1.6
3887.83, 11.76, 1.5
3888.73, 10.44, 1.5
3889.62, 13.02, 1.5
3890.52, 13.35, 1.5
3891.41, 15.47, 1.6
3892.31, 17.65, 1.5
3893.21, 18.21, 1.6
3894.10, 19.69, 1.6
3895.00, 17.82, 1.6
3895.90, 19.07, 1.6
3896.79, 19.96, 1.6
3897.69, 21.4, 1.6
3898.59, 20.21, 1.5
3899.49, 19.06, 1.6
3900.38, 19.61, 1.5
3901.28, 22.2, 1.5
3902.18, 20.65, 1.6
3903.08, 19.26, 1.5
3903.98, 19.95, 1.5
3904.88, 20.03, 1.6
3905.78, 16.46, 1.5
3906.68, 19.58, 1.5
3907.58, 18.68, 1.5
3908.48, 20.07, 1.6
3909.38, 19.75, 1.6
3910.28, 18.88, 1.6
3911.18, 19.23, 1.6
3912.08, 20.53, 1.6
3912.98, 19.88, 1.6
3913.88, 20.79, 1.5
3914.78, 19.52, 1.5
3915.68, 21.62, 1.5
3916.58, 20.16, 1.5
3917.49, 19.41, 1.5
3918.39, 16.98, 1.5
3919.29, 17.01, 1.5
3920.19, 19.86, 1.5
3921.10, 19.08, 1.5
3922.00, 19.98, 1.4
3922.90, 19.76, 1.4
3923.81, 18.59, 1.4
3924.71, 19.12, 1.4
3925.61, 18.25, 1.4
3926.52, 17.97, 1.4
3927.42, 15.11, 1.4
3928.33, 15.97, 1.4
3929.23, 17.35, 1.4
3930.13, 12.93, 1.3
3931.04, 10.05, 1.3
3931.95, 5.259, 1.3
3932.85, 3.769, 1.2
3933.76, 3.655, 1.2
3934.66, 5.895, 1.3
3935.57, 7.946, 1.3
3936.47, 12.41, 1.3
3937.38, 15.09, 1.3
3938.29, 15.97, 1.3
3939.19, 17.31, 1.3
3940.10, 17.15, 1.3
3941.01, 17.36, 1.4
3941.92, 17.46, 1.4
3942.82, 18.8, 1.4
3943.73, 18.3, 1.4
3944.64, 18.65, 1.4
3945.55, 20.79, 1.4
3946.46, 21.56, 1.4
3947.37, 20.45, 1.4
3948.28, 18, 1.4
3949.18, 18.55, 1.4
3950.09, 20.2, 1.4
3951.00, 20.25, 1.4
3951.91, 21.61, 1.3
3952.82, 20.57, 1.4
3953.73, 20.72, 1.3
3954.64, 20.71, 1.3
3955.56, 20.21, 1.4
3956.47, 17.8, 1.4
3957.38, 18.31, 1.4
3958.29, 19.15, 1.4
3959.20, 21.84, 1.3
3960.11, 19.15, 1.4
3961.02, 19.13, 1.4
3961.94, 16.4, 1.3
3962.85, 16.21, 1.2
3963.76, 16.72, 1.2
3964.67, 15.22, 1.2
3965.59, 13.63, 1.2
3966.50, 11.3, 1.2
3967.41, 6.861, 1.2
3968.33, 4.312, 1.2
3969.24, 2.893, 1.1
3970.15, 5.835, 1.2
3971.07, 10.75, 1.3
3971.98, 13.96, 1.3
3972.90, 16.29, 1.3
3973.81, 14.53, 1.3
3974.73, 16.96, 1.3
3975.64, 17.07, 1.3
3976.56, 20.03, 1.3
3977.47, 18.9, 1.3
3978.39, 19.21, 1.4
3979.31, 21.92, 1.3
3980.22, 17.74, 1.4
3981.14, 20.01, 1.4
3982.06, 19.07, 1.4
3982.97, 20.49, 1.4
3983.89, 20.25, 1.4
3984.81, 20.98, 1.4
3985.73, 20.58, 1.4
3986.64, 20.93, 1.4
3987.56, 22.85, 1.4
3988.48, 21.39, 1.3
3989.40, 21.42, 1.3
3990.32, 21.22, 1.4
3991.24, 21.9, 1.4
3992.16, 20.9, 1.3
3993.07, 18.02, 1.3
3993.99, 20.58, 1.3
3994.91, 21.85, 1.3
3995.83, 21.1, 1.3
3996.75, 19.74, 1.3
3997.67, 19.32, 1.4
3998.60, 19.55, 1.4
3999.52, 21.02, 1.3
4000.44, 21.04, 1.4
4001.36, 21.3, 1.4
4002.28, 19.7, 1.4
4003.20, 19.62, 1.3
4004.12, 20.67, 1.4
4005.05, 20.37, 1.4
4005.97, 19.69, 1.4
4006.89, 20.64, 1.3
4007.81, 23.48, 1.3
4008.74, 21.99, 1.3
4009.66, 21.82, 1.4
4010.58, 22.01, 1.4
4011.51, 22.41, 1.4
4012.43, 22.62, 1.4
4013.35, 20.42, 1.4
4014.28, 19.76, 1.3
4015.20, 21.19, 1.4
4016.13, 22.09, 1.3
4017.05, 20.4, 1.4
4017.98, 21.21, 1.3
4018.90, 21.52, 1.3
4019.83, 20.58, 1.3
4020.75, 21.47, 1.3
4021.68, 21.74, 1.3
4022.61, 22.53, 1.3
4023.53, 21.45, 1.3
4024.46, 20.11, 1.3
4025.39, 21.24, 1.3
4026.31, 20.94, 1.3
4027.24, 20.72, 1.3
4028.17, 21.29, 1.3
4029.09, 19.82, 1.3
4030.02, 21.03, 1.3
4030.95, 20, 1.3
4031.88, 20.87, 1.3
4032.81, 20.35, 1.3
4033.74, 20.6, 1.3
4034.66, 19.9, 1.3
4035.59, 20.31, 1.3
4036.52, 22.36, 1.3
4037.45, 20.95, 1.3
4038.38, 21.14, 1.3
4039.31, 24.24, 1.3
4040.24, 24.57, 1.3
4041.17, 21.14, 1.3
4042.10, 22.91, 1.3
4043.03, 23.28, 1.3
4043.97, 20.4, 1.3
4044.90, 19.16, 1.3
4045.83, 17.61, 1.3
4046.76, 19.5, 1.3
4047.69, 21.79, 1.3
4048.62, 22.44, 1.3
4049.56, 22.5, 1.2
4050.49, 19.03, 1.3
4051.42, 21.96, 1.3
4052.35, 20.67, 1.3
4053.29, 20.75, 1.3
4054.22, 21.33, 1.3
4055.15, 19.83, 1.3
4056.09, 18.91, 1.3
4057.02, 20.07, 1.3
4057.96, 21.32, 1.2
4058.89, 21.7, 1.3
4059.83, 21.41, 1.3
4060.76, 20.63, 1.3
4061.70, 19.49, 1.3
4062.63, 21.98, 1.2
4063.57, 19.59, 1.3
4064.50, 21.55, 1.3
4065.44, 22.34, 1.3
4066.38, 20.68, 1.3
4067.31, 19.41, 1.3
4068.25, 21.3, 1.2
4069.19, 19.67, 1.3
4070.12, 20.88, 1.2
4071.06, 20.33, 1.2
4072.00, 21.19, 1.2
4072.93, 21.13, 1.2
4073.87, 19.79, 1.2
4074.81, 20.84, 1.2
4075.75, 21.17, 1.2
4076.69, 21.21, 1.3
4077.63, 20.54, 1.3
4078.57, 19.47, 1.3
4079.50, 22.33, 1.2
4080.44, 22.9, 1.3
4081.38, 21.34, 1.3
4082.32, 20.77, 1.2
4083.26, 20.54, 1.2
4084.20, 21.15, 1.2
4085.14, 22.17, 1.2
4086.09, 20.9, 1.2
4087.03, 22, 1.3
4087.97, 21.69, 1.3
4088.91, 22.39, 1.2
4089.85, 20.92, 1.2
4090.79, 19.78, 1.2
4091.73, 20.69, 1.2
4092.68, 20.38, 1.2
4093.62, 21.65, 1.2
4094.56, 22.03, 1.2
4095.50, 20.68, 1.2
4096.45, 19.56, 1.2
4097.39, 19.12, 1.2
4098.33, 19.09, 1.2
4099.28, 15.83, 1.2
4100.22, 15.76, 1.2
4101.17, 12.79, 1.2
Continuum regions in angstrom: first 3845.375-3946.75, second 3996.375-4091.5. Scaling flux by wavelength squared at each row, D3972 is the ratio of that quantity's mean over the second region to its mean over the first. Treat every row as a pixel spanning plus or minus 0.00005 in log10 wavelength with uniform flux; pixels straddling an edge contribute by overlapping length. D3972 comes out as 1.25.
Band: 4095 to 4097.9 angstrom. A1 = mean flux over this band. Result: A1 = 19.8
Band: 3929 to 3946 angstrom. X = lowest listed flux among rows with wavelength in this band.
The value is 3.655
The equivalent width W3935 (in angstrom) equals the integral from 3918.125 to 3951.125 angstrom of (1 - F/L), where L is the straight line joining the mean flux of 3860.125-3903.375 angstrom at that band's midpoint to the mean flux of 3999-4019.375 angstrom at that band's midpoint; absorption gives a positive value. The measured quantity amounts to 6.4 angstrom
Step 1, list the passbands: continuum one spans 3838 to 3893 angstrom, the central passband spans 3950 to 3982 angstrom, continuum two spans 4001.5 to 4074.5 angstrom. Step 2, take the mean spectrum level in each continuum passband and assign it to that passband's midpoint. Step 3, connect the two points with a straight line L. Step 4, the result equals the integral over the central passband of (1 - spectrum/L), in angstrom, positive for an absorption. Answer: 5.7 angstrom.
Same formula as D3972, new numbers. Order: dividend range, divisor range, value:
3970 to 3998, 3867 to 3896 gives 1.11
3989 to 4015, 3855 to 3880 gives 1.11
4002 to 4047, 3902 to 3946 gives 1.32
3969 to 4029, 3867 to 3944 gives 1.19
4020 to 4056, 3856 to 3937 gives 1.27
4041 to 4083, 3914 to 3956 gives 1.31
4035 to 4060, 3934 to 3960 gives 1.24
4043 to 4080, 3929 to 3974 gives 1.44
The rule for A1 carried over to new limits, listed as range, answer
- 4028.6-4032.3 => 20.4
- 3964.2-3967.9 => 11.7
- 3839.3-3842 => 16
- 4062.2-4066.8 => 21.2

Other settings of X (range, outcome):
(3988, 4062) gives 17.61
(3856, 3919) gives 10.44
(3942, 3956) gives 18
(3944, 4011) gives 2.893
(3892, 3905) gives 17.65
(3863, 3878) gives 16.67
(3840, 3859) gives 15.18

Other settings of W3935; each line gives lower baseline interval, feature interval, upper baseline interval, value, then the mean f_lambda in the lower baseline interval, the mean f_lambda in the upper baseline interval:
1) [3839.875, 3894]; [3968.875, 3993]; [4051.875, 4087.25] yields 2.3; 18.9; 20.9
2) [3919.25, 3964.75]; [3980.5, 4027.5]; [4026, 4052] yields -3.3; 16.9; 21.1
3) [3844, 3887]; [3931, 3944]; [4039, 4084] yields 5.0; 19.7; 21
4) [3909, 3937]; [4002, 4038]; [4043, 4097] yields -3.4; 16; 20.9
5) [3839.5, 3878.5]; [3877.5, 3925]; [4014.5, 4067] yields 4.0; 19.9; 21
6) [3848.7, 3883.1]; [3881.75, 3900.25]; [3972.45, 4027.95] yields 2.8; 20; 20.5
